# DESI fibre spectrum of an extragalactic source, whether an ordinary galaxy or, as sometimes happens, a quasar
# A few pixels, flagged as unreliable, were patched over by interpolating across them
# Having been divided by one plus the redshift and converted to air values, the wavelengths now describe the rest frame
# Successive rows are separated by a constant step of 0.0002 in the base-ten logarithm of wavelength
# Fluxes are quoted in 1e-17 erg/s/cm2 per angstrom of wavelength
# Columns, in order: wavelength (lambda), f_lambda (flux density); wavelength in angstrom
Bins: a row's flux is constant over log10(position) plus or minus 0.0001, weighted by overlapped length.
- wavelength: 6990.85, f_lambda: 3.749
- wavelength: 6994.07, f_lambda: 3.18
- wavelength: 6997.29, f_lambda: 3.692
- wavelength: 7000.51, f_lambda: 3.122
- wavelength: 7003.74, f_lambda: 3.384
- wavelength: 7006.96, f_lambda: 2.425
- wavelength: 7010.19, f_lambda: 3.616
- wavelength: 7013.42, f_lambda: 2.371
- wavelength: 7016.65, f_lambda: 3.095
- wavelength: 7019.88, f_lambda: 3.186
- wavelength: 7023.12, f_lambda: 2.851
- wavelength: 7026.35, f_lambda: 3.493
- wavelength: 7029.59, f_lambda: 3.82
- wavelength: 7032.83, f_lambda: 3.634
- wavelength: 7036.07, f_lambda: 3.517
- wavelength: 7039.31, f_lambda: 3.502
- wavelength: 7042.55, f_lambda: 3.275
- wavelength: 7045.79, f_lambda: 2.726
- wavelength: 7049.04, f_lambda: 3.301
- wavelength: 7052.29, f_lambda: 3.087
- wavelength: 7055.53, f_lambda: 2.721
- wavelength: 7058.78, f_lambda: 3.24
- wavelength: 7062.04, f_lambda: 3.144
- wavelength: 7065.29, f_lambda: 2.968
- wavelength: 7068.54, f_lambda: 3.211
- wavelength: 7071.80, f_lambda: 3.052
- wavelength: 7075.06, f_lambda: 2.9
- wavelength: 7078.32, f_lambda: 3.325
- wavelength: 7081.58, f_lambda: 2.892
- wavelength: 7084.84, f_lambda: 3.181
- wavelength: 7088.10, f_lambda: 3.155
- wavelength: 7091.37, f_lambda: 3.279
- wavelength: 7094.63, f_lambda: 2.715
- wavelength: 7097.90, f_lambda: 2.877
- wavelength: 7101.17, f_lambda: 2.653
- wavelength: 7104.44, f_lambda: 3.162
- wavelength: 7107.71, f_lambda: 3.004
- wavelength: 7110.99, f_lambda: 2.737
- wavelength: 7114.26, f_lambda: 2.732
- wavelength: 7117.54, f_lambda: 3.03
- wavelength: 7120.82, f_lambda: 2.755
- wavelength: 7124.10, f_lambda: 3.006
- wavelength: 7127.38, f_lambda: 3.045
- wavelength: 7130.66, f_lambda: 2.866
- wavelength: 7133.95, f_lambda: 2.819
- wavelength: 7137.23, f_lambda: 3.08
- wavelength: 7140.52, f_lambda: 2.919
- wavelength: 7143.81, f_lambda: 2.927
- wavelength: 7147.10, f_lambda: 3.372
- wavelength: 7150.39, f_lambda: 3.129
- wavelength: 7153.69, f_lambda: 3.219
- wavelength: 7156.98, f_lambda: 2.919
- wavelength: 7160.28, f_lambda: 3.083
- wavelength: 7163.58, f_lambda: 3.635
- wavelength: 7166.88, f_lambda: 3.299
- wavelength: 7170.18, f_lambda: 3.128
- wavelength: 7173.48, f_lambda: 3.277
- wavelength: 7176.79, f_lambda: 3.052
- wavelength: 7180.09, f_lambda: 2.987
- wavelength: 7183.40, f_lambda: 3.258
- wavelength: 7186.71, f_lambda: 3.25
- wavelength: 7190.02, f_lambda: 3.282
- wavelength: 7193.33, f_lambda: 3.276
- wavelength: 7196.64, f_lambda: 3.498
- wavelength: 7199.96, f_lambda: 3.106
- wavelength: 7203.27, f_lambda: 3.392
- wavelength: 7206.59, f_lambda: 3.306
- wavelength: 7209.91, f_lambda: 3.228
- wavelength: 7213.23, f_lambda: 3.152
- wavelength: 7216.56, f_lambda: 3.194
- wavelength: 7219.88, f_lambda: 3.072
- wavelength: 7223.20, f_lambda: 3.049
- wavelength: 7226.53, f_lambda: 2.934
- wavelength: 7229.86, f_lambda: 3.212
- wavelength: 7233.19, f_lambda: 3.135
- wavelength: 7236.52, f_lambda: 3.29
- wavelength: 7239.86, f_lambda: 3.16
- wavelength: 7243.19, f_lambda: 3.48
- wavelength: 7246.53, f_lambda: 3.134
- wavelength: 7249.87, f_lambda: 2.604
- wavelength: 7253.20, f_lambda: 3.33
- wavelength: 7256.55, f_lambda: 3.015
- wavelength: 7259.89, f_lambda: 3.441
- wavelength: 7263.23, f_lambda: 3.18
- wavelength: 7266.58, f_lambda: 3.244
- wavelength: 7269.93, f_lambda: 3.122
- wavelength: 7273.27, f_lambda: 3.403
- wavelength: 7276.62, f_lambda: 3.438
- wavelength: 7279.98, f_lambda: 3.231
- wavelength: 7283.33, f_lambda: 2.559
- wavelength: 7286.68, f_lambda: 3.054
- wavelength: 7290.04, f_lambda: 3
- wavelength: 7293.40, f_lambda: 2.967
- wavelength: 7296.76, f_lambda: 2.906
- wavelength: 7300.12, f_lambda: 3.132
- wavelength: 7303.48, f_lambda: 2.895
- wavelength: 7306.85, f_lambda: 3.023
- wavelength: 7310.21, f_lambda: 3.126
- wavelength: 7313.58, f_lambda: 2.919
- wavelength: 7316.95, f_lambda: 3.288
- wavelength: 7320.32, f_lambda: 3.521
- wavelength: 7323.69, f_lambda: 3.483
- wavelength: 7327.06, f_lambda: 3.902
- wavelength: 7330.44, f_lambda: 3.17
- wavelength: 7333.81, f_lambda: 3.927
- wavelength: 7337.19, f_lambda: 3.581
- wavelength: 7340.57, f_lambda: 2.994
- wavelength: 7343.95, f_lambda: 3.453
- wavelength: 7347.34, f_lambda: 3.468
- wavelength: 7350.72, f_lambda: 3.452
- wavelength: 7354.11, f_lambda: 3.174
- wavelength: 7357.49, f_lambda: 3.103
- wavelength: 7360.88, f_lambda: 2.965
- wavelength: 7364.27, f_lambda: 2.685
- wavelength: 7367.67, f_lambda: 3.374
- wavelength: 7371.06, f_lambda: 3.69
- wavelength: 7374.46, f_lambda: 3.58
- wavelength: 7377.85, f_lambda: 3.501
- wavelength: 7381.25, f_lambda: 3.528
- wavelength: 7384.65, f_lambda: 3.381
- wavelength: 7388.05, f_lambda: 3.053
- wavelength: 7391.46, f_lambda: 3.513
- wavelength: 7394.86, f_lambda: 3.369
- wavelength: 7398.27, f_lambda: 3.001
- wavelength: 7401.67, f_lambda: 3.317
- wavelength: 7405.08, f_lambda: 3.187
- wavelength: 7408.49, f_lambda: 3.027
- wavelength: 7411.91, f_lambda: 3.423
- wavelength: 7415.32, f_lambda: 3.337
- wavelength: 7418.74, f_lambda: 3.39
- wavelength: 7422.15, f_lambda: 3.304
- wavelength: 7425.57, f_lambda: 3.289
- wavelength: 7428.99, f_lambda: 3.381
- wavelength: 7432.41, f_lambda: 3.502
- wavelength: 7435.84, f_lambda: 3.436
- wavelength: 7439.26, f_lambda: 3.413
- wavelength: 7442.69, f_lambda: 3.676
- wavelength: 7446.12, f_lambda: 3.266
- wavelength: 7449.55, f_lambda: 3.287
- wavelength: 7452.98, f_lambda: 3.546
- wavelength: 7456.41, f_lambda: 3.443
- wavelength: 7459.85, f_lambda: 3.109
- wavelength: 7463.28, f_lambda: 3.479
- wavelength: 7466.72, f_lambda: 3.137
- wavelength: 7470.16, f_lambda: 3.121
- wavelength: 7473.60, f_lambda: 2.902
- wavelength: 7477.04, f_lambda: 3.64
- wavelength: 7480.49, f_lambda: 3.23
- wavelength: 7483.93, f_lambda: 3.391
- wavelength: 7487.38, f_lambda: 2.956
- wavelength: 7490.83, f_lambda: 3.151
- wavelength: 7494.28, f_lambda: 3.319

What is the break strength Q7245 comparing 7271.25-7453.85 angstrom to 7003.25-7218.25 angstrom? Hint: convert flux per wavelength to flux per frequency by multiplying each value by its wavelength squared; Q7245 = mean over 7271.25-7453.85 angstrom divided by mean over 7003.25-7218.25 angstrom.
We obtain 1.13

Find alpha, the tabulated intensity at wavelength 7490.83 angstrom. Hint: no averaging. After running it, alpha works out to 3.151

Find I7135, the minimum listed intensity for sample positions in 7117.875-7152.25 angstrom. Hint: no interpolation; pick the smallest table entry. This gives 2.755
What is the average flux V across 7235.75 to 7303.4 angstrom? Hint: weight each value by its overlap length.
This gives 3.13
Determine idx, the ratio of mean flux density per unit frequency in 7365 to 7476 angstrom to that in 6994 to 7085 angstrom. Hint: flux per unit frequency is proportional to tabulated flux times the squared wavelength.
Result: 1.17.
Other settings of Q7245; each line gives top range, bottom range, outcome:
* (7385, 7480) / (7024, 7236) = 1.15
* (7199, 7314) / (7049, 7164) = 1.08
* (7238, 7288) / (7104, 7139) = 1.12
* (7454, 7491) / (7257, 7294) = 1.09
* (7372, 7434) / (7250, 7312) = 1.11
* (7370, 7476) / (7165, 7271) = 1.11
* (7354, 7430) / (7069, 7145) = 1.20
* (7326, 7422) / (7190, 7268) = 1.09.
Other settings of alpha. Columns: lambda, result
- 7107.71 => 3.004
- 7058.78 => 3.24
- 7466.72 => 3.137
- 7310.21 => 3.126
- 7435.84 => 3.436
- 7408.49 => 3.027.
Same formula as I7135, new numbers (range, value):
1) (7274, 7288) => 2.559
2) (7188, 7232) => 2.934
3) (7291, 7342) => 2.895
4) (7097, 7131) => 2.653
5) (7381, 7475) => 2.902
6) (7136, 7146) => 2.919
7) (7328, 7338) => 3.17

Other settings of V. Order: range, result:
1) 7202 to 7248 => 3.19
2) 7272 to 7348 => 3.23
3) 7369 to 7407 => 3.37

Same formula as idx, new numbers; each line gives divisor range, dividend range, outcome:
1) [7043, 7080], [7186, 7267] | 1.09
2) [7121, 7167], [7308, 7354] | 1.16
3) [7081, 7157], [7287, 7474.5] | 1.19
